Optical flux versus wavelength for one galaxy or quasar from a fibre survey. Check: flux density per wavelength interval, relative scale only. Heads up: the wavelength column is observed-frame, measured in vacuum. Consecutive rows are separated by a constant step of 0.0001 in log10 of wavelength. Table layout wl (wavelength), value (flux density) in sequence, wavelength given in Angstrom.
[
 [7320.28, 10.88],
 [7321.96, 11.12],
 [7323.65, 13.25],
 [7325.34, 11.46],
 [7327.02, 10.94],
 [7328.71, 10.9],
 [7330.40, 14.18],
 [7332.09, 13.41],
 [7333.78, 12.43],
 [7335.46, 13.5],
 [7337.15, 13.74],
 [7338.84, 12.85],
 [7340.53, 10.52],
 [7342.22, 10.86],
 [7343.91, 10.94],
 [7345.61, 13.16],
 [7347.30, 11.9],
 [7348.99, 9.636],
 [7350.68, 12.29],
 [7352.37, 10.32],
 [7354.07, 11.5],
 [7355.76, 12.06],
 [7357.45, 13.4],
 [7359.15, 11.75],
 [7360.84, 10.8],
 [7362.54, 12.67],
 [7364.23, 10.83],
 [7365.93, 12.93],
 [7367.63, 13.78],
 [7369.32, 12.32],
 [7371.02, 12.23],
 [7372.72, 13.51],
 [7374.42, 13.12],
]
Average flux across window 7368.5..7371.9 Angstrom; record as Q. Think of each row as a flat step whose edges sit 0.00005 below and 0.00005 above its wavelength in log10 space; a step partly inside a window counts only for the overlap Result 12.3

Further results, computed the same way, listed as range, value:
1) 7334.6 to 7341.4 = 12.7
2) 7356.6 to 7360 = 12.6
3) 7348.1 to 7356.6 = 11.2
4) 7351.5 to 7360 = 11.8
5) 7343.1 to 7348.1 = 12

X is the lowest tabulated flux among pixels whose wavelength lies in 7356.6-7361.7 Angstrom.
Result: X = 10.8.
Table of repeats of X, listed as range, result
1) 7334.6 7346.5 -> 10.52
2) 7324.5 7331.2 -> 10.9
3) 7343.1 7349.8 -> 9.636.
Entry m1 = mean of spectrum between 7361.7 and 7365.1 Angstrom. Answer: 11.8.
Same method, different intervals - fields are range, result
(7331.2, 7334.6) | 12.9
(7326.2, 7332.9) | 12.3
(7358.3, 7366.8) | 11.8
